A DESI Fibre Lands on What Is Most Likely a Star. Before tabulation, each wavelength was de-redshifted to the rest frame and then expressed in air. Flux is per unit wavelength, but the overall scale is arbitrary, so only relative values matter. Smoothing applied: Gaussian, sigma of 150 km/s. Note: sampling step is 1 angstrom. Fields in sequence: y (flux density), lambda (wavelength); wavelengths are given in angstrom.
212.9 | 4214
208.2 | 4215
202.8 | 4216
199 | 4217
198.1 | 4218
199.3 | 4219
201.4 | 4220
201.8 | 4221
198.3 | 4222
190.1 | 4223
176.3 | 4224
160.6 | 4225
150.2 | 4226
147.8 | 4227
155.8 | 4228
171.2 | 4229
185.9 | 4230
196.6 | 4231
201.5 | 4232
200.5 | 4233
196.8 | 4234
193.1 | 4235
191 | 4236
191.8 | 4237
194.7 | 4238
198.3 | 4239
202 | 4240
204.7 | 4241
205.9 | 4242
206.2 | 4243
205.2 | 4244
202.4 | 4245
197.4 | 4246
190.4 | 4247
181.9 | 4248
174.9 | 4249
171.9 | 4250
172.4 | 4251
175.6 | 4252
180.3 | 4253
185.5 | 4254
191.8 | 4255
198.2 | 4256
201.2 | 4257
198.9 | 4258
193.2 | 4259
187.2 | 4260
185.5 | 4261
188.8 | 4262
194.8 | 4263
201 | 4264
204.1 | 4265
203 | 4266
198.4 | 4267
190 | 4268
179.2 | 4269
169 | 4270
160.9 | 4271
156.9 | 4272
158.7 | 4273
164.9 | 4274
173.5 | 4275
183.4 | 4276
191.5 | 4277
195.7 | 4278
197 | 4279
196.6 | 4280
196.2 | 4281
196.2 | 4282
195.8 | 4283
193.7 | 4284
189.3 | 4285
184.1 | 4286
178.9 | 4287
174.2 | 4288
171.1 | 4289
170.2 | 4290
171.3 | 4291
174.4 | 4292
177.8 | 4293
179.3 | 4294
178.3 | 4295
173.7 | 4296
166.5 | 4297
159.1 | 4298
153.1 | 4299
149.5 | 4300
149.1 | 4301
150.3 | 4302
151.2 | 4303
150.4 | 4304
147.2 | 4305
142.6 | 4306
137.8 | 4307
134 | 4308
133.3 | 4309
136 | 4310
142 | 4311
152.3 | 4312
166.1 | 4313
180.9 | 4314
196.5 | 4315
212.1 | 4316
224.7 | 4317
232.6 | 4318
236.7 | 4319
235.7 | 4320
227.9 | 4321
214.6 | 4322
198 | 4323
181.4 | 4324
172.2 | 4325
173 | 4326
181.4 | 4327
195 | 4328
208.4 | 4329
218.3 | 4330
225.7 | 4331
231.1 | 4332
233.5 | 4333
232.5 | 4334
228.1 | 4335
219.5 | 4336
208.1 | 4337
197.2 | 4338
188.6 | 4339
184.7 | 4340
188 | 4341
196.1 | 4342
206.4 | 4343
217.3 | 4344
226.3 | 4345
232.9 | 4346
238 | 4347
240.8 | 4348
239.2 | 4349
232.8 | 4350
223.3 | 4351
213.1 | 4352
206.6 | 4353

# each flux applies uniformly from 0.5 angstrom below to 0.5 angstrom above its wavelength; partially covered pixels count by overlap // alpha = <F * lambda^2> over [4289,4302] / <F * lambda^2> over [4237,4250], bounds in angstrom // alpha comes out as 0.87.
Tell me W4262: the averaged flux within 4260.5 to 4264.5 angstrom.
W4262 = 193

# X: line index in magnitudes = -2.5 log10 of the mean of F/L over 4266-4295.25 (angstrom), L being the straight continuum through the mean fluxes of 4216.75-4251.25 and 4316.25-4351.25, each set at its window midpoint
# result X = 0.11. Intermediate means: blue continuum 189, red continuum 214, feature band 181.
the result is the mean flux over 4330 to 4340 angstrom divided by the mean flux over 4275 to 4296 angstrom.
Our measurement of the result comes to 1.18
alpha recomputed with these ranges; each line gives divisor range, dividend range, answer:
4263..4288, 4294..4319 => 0.90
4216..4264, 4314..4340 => 1.15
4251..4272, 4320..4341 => 1.13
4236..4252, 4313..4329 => 1.09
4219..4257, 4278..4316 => 0.92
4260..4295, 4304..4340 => 1.07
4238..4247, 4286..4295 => 0.89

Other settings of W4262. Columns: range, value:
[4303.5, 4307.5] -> 144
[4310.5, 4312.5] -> 147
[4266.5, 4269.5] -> 189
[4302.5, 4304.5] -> 151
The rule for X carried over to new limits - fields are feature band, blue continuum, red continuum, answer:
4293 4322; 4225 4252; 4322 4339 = 0.17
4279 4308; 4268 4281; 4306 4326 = 0.07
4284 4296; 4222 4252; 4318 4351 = 0.13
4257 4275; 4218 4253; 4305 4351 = 0.04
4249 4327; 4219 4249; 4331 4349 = 0.13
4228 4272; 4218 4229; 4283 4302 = -0.08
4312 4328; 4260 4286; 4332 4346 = 0.02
